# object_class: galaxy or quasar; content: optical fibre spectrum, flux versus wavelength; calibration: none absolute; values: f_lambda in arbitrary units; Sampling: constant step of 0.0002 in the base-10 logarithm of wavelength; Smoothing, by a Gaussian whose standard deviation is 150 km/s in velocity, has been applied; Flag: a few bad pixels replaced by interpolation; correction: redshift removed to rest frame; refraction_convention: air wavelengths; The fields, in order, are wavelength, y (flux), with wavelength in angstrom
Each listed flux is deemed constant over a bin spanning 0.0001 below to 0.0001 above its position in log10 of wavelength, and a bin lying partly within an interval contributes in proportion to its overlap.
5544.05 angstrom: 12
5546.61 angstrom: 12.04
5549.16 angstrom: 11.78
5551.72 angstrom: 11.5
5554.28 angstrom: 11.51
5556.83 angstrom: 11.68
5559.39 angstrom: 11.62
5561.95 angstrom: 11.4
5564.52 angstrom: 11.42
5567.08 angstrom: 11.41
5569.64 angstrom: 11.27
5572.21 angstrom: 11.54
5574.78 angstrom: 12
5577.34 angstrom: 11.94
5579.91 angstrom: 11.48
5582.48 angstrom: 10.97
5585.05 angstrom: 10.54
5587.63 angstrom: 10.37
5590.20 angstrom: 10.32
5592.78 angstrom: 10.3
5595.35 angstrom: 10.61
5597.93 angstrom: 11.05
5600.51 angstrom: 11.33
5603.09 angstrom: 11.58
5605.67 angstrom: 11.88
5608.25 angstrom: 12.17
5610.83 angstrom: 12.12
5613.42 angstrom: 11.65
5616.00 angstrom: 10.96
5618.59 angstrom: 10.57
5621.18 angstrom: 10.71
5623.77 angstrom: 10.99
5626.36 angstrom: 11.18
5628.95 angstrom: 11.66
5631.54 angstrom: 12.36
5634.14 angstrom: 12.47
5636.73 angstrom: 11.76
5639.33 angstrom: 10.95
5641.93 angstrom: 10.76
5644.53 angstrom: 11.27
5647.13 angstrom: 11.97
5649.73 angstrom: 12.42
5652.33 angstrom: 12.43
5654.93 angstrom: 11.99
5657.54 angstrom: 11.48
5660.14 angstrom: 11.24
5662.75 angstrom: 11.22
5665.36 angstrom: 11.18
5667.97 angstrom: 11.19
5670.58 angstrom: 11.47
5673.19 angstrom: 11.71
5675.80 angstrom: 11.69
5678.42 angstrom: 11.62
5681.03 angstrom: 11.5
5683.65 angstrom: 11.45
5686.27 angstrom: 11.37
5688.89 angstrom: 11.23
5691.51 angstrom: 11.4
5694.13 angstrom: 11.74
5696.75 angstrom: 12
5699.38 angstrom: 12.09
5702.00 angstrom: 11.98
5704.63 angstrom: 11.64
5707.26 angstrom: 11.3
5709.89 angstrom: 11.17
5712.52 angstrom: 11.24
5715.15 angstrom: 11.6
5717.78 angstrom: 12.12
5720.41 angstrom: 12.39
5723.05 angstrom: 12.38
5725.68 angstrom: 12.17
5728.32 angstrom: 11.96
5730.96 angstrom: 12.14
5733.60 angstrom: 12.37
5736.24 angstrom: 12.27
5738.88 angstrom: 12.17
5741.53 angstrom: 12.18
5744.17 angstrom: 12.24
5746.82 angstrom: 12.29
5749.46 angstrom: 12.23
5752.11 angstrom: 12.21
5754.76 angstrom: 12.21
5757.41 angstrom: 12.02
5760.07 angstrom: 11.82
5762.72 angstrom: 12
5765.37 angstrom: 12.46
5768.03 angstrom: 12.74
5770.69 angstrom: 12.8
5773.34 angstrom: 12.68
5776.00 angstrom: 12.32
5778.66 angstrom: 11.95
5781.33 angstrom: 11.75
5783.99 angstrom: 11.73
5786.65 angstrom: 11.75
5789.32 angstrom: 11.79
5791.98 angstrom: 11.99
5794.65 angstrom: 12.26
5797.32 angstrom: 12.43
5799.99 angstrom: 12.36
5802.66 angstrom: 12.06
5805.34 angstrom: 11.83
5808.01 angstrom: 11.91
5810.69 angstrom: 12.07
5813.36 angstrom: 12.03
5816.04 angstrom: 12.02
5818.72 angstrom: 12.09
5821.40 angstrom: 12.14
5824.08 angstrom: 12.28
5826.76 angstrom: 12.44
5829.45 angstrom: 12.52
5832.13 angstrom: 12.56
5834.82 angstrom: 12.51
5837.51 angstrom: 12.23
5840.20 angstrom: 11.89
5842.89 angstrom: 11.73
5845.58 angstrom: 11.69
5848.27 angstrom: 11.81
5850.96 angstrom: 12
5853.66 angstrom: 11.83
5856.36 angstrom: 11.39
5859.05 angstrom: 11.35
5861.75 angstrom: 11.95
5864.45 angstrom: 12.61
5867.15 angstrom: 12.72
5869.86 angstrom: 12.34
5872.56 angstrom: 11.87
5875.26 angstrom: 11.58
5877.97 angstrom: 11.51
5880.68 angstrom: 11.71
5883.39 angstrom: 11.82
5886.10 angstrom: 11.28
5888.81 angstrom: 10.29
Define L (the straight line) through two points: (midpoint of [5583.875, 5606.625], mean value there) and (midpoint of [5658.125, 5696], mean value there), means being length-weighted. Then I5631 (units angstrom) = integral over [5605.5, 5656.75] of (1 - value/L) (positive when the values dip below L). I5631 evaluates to -2.2 angstrom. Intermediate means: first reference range 10.9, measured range 11.6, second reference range 11.4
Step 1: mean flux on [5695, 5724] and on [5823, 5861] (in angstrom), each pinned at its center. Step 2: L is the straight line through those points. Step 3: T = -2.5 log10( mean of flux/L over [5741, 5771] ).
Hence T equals -0.034 mag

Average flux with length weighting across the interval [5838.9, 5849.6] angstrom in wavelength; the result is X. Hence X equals 11.8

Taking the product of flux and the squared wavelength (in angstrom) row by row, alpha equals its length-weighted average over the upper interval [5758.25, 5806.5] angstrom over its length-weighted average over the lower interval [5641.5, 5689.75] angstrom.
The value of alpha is 1.10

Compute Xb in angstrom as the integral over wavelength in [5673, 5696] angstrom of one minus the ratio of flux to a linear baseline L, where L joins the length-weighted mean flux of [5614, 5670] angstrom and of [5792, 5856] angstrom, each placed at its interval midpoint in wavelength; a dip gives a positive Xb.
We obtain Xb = 0.2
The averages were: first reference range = 11.5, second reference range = 12.1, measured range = 11.5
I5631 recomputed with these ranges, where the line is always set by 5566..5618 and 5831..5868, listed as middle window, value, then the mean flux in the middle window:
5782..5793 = 0.0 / 11.8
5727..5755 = -1.2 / 12.2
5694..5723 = -0.4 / 11.8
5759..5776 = -0.9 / 12.4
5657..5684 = 0.1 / 11.4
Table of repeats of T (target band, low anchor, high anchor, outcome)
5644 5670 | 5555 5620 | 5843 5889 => -0.022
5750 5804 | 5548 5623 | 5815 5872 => -0.025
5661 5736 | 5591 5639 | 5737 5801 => 0.011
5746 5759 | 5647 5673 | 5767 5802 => -0.011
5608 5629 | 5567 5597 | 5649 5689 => -0.001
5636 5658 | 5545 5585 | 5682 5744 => 0.004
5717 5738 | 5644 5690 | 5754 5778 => -0.017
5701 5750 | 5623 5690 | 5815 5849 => -0.017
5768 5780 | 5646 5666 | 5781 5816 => -0.045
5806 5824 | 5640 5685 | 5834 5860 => -0.024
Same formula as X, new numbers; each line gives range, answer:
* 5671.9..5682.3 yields 11.6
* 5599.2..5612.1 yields 11.8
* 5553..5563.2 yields 11.6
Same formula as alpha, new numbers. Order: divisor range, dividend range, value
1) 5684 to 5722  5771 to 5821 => 1.07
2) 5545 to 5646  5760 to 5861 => 1.15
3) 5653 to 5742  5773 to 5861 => 1.07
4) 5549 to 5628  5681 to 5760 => 1.11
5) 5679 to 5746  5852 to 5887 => 1.06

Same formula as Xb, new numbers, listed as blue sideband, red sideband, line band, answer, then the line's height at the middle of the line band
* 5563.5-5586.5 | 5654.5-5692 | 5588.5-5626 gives 0.8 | 11.4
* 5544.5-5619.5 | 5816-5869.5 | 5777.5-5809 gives -0.1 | 12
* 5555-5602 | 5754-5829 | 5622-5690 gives -0.1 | 11.5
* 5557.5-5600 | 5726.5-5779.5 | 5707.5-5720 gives 0.4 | 12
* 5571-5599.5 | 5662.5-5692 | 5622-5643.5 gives -0.5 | 11.2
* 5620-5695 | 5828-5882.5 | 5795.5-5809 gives -0.3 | 11.9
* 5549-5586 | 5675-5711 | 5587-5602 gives 1.1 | 11.5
